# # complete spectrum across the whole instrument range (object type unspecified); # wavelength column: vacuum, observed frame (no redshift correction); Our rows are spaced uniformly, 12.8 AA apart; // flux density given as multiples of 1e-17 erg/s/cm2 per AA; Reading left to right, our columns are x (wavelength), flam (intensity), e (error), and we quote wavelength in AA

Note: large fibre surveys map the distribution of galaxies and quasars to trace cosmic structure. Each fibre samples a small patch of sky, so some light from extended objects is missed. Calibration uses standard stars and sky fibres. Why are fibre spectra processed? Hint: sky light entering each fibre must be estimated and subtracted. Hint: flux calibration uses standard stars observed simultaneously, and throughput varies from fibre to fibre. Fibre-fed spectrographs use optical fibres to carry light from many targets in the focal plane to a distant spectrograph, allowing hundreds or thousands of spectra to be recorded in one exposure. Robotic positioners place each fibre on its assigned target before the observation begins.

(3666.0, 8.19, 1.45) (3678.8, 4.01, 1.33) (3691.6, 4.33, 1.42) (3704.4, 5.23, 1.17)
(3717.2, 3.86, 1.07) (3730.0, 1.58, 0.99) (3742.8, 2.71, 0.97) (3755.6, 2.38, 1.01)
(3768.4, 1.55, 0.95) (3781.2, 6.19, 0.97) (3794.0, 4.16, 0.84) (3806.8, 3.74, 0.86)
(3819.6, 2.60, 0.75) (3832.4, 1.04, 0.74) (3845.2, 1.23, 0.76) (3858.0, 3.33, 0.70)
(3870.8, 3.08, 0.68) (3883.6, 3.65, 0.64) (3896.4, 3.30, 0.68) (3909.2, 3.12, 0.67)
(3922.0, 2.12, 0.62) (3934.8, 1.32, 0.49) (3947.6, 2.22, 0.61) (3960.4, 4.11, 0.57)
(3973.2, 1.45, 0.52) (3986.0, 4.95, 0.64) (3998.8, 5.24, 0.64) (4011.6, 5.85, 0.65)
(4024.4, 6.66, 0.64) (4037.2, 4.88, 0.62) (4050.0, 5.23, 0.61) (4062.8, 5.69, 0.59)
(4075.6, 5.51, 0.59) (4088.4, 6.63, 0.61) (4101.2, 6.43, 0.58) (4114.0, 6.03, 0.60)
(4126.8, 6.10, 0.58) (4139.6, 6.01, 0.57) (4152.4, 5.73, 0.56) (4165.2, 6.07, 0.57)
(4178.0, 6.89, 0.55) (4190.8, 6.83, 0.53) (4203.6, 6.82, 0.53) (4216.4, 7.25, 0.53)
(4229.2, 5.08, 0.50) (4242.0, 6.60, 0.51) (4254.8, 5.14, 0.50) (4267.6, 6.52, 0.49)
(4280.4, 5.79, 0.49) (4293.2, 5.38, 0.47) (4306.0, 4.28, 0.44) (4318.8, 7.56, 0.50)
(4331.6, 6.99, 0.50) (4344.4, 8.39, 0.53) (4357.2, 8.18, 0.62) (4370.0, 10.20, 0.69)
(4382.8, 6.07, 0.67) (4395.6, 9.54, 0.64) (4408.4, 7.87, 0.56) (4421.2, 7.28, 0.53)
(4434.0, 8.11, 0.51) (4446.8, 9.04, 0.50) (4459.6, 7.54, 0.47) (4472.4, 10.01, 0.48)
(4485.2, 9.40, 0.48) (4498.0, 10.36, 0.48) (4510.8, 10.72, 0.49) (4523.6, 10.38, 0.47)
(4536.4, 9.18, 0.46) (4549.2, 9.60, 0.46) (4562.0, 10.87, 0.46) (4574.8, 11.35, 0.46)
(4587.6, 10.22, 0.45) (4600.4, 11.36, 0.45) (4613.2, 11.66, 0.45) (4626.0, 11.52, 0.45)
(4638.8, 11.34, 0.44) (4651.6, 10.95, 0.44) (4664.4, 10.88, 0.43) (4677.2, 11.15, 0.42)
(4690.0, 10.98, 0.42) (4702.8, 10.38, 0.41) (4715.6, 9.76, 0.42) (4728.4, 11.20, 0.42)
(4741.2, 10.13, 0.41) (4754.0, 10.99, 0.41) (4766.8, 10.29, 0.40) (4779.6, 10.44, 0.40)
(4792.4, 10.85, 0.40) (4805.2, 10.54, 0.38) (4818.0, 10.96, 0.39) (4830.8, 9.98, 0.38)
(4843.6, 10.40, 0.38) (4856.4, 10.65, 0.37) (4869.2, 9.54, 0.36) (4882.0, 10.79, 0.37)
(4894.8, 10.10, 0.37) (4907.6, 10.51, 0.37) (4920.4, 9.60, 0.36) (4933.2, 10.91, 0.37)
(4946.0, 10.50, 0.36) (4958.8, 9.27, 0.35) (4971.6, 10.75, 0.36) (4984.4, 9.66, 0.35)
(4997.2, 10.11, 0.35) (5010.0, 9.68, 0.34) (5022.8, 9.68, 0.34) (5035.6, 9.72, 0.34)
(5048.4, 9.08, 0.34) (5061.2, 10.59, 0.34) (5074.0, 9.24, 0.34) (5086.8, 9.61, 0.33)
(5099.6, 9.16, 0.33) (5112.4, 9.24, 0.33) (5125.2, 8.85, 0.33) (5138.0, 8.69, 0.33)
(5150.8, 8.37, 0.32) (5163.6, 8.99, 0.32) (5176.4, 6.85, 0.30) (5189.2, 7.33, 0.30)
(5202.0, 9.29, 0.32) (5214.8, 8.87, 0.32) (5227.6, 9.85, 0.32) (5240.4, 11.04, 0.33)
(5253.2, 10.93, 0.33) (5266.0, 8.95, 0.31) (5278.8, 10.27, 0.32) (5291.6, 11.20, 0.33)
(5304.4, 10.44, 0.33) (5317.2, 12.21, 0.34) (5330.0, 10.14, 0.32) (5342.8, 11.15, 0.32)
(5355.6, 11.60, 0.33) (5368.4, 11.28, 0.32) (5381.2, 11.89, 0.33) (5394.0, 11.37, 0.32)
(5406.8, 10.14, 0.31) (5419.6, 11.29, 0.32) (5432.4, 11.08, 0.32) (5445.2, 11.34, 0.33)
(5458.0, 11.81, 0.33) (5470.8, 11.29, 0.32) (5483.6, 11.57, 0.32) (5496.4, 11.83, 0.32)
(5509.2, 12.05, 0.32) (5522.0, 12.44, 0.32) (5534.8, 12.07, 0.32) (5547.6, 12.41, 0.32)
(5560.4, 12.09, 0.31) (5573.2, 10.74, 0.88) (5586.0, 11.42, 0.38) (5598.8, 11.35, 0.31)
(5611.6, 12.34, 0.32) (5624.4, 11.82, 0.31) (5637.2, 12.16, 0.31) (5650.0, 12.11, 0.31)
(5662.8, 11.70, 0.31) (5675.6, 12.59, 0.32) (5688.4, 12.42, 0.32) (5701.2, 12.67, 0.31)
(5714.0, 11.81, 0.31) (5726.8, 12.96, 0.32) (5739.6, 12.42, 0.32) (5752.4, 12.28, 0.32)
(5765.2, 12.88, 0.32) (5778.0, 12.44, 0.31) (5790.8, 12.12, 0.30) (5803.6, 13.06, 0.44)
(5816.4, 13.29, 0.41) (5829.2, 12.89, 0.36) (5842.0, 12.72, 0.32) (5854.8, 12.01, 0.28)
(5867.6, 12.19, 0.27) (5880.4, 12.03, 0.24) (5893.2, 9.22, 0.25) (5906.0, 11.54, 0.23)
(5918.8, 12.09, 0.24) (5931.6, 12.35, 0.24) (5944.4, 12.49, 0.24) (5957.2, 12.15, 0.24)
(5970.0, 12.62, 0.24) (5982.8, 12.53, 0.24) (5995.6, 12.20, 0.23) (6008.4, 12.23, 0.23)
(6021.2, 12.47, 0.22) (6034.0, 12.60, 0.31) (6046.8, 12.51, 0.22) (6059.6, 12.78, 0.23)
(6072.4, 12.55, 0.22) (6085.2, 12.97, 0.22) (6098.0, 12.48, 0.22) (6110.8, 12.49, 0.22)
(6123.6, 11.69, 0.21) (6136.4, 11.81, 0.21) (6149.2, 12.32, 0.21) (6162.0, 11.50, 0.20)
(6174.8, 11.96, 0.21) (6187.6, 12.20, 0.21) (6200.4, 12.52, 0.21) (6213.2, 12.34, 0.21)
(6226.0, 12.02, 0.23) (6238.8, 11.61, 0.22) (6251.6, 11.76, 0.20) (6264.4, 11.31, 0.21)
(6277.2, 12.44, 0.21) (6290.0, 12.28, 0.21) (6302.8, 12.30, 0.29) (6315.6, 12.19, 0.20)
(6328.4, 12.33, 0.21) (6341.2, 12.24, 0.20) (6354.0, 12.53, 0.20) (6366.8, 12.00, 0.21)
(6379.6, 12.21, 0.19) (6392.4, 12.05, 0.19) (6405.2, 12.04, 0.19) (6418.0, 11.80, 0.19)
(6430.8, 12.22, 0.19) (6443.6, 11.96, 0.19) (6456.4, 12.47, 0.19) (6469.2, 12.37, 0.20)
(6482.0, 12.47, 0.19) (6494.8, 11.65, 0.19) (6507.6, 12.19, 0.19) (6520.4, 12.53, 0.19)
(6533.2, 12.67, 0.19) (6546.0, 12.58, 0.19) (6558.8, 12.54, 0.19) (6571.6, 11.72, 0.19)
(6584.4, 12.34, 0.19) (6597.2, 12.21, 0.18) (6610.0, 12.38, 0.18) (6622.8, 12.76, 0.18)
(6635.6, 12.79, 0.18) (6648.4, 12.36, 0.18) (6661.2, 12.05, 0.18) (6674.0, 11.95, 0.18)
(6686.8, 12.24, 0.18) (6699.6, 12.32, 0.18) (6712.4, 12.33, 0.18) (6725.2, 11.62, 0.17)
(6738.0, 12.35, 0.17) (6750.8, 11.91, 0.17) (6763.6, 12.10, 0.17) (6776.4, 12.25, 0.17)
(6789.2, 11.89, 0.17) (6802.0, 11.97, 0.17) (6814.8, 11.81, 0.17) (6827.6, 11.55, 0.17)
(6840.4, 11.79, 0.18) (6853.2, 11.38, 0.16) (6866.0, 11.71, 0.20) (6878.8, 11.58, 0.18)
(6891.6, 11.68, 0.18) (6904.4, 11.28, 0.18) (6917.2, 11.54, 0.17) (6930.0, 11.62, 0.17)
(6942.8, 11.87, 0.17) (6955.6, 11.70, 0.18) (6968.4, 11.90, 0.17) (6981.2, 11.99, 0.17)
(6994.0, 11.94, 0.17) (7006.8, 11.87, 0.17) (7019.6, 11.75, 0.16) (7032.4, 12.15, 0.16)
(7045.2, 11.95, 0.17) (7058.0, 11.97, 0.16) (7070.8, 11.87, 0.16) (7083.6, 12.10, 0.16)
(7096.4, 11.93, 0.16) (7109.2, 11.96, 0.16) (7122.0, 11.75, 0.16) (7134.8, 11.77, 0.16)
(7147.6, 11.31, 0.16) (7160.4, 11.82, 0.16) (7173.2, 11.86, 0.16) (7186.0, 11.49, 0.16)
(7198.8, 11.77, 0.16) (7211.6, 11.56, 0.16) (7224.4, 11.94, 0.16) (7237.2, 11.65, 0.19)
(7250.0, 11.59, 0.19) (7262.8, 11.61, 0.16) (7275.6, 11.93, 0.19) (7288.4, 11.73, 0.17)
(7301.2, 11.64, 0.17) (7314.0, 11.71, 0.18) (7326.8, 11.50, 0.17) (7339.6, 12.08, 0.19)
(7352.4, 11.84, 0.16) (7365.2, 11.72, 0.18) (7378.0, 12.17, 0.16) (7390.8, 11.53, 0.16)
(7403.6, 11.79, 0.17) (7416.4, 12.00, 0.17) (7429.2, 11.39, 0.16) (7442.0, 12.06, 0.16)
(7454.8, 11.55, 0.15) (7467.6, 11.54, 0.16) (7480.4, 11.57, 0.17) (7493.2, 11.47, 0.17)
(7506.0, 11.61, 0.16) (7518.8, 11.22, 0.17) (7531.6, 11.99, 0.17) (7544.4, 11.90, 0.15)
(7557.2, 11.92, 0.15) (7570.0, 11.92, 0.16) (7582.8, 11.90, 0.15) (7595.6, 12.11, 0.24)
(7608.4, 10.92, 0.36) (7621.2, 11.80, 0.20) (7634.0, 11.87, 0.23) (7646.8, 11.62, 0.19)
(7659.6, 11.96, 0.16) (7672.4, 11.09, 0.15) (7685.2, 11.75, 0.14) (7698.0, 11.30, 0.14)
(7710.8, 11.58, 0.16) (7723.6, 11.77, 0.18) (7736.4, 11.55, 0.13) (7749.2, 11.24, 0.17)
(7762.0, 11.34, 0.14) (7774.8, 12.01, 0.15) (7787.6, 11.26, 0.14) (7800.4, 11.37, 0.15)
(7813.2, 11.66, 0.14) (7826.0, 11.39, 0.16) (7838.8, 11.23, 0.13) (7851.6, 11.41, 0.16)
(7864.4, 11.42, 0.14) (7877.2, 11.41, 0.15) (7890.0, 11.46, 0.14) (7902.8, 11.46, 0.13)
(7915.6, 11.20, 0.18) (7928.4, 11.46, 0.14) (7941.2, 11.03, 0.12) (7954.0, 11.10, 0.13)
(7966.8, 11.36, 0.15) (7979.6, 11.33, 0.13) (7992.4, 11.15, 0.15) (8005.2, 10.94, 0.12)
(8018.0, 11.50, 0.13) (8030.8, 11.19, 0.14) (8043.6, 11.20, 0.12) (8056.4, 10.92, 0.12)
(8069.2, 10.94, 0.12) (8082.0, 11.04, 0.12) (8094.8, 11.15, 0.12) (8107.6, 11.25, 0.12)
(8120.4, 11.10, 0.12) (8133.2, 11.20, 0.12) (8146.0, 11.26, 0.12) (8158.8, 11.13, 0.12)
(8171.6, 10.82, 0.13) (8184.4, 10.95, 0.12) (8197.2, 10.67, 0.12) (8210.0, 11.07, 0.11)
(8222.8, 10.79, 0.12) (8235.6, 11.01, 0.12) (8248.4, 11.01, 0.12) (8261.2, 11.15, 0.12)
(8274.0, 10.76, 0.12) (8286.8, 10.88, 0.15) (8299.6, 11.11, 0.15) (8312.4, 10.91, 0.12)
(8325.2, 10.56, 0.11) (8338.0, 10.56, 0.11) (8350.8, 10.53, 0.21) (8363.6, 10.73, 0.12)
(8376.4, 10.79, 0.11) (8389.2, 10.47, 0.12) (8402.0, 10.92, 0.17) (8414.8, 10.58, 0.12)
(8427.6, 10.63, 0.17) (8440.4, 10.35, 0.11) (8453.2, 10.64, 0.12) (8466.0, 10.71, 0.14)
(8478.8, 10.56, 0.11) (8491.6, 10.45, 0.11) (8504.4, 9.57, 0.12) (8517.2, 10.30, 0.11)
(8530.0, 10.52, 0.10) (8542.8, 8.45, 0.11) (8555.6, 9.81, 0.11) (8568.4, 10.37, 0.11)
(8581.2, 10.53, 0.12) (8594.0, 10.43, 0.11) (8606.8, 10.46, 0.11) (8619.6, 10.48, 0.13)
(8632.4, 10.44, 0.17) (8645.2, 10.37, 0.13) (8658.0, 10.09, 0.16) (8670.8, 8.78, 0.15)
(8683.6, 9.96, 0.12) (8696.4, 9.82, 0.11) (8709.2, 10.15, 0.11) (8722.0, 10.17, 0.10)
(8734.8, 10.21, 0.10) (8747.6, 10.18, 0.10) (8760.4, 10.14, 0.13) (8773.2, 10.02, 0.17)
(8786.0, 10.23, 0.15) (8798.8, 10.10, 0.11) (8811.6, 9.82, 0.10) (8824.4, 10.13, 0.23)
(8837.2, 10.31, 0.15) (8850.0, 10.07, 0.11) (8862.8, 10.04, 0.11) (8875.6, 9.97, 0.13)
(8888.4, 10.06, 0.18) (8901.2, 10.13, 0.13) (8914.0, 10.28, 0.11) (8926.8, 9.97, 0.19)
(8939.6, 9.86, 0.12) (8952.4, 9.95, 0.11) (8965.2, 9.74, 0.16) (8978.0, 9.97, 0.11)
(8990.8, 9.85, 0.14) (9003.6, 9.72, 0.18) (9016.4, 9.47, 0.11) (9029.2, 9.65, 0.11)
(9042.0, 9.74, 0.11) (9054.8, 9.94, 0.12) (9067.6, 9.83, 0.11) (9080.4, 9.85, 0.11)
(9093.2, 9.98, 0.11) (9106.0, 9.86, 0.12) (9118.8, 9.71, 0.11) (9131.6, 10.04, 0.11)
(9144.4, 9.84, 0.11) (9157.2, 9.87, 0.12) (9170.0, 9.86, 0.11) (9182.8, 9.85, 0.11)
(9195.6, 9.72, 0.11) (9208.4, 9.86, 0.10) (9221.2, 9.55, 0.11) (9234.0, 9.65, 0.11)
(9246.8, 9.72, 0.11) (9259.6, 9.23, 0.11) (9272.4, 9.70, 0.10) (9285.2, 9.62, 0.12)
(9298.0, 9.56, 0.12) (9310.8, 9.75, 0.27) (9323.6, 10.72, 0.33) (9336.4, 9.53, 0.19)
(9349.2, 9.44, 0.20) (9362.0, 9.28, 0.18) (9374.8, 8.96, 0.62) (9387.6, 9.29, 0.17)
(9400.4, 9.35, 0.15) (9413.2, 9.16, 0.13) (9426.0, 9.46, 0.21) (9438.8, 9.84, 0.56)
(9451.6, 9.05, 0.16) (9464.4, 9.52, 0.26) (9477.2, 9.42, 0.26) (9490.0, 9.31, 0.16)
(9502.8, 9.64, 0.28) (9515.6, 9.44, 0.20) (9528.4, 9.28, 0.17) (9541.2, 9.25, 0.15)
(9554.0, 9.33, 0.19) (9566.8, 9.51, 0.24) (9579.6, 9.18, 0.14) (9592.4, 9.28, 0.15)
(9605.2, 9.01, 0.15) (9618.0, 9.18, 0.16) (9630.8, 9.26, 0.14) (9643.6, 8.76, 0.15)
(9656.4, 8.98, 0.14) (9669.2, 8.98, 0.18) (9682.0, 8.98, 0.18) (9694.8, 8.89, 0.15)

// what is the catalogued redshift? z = 0.00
